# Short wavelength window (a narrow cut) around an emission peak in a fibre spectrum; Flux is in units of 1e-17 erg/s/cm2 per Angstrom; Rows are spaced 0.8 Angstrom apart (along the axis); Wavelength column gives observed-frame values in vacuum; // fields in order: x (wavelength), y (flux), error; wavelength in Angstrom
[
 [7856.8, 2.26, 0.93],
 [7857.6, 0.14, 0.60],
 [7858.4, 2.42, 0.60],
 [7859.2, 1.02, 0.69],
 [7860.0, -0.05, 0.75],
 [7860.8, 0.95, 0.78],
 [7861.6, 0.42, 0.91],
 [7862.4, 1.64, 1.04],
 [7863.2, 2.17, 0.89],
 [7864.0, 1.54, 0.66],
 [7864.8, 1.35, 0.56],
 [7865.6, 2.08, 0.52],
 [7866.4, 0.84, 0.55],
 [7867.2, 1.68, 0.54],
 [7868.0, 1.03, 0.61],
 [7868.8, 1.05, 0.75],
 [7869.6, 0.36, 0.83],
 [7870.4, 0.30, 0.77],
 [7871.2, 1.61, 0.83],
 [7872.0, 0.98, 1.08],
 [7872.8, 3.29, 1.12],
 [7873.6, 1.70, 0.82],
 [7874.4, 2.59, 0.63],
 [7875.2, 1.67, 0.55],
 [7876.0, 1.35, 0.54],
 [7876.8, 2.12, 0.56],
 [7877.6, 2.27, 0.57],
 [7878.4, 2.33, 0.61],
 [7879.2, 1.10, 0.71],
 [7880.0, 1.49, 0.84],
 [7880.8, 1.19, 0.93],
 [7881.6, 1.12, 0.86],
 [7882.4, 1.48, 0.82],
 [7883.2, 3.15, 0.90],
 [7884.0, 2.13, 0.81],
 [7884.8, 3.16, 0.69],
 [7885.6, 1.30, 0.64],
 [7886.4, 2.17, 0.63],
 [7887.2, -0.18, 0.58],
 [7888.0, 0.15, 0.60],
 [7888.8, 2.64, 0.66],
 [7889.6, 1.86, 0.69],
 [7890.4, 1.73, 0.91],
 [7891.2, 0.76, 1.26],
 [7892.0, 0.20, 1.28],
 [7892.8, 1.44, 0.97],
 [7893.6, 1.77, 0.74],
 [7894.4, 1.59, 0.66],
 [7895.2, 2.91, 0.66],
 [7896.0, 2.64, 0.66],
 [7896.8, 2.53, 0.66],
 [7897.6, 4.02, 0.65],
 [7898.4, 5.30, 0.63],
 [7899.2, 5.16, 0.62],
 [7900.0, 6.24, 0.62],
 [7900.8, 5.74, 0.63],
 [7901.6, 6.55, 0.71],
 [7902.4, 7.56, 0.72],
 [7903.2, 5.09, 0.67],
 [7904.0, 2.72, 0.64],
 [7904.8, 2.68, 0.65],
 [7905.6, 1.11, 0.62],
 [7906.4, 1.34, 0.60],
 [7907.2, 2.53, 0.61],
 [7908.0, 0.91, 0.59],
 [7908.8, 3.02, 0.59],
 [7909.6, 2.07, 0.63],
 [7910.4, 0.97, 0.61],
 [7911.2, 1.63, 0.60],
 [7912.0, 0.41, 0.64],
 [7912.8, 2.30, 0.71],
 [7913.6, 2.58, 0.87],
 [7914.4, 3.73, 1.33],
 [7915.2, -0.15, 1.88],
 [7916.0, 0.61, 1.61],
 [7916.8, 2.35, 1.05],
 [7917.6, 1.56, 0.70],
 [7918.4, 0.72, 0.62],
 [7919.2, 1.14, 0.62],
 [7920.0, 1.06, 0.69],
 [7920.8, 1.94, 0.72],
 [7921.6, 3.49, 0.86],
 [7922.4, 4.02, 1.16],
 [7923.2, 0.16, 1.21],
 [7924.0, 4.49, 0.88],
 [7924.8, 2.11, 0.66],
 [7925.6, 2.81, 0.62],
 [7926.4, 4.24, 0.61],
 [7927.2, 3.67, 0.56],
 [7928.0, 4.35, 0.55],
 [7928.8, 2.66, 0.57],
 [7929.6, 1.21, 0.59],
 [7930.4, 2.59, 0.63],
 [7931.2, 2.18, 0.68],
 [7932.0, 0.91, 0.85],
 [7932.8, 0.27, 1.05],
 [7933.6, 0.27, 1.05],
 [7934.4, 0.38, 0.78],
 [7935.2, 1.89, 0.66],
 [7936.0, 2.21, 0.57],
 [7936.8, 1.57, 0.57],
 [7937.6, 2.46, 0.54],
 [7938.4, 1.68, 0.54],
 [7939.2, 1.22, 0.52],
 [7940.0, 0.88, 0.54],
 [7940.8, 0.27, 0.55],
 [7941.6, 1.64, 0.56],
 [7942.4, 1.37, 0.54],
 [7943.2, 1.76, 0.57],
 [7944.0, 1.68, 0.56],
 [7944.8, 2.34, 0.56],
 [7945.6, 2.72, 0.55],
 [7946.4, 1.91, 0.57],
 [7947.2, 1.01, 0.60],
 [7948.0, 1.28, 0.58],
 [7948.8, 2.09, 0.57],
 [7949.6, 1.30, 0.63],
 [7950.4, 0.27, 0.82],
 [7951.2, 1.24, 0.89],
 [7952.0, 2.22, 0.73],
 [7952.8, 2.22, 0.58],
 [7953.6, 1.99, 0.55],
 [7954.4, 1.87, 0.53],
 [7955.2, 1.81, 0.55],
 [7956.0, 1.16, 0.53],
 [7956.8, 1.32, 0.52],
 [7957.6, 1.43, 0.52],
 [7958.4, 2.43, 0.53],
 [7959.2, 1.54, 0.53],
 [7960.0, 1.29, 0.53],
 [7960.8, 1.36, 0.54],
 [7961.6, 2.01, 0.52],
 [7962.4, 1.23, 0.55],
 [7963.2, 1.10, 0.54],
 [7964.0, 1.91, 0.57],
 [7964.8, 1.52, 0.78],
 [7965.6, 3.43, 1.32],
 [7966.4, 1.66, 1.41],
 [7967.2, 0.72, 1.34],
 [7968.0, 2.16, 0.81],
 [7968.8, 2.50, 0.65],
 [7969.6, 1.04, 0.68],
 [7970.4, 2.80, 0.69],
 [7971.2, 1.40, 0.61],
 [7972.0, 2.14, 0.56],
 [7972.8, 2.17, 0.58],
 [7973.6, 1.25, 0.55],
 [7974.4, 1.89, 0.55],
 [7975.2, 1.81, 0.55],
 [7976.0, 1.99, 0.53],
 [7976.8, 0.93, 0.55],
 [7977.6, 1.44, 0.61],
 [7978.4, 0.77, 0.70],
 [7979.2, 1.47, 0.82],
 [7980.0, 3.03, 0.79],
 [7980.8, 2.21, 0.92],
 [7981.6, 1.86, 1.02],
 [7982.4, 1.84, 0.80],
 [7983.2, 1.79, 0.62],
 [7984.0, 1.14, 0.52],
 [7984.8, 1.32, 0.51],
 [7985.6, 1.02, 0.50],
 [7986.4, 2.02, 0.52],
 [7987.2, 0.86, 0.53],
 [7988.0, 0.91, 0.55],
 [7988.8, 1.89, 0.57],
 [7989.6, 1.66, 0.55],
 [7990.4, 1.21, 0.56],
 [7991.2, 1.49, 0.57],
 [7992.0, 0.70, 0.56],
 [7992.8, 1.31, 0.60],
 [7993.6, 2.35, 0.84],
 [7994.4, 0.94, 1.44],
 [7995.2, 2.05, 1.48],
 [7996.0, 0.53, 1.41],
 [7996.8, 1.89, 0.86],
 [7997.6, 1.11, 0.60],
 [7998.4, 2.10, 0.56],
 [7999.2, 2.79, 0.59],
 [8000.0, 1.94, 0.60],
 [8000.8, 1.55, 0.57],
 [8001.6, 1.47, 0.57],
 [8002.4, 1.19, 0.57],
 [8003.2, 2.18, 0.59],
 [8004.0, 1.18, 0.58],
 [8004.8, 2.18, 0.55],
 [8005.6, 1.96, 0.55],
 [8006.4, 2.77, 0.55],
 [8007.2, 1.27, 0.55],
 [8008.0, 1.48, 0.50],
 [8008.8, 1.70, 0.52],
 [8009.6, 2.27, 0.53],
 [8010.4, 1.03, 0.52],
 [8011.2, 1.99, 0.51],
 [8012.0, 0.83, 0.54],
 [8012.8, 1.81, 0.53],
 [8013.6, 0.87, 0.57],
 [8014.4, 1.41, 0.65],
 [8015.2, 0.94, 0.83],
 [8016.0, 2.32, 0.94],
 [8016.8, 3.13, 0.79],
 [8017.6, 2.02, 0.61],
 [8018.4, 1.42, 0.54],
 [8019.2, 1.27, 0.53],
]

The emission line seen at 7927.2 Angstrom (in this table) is [N II] 6583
